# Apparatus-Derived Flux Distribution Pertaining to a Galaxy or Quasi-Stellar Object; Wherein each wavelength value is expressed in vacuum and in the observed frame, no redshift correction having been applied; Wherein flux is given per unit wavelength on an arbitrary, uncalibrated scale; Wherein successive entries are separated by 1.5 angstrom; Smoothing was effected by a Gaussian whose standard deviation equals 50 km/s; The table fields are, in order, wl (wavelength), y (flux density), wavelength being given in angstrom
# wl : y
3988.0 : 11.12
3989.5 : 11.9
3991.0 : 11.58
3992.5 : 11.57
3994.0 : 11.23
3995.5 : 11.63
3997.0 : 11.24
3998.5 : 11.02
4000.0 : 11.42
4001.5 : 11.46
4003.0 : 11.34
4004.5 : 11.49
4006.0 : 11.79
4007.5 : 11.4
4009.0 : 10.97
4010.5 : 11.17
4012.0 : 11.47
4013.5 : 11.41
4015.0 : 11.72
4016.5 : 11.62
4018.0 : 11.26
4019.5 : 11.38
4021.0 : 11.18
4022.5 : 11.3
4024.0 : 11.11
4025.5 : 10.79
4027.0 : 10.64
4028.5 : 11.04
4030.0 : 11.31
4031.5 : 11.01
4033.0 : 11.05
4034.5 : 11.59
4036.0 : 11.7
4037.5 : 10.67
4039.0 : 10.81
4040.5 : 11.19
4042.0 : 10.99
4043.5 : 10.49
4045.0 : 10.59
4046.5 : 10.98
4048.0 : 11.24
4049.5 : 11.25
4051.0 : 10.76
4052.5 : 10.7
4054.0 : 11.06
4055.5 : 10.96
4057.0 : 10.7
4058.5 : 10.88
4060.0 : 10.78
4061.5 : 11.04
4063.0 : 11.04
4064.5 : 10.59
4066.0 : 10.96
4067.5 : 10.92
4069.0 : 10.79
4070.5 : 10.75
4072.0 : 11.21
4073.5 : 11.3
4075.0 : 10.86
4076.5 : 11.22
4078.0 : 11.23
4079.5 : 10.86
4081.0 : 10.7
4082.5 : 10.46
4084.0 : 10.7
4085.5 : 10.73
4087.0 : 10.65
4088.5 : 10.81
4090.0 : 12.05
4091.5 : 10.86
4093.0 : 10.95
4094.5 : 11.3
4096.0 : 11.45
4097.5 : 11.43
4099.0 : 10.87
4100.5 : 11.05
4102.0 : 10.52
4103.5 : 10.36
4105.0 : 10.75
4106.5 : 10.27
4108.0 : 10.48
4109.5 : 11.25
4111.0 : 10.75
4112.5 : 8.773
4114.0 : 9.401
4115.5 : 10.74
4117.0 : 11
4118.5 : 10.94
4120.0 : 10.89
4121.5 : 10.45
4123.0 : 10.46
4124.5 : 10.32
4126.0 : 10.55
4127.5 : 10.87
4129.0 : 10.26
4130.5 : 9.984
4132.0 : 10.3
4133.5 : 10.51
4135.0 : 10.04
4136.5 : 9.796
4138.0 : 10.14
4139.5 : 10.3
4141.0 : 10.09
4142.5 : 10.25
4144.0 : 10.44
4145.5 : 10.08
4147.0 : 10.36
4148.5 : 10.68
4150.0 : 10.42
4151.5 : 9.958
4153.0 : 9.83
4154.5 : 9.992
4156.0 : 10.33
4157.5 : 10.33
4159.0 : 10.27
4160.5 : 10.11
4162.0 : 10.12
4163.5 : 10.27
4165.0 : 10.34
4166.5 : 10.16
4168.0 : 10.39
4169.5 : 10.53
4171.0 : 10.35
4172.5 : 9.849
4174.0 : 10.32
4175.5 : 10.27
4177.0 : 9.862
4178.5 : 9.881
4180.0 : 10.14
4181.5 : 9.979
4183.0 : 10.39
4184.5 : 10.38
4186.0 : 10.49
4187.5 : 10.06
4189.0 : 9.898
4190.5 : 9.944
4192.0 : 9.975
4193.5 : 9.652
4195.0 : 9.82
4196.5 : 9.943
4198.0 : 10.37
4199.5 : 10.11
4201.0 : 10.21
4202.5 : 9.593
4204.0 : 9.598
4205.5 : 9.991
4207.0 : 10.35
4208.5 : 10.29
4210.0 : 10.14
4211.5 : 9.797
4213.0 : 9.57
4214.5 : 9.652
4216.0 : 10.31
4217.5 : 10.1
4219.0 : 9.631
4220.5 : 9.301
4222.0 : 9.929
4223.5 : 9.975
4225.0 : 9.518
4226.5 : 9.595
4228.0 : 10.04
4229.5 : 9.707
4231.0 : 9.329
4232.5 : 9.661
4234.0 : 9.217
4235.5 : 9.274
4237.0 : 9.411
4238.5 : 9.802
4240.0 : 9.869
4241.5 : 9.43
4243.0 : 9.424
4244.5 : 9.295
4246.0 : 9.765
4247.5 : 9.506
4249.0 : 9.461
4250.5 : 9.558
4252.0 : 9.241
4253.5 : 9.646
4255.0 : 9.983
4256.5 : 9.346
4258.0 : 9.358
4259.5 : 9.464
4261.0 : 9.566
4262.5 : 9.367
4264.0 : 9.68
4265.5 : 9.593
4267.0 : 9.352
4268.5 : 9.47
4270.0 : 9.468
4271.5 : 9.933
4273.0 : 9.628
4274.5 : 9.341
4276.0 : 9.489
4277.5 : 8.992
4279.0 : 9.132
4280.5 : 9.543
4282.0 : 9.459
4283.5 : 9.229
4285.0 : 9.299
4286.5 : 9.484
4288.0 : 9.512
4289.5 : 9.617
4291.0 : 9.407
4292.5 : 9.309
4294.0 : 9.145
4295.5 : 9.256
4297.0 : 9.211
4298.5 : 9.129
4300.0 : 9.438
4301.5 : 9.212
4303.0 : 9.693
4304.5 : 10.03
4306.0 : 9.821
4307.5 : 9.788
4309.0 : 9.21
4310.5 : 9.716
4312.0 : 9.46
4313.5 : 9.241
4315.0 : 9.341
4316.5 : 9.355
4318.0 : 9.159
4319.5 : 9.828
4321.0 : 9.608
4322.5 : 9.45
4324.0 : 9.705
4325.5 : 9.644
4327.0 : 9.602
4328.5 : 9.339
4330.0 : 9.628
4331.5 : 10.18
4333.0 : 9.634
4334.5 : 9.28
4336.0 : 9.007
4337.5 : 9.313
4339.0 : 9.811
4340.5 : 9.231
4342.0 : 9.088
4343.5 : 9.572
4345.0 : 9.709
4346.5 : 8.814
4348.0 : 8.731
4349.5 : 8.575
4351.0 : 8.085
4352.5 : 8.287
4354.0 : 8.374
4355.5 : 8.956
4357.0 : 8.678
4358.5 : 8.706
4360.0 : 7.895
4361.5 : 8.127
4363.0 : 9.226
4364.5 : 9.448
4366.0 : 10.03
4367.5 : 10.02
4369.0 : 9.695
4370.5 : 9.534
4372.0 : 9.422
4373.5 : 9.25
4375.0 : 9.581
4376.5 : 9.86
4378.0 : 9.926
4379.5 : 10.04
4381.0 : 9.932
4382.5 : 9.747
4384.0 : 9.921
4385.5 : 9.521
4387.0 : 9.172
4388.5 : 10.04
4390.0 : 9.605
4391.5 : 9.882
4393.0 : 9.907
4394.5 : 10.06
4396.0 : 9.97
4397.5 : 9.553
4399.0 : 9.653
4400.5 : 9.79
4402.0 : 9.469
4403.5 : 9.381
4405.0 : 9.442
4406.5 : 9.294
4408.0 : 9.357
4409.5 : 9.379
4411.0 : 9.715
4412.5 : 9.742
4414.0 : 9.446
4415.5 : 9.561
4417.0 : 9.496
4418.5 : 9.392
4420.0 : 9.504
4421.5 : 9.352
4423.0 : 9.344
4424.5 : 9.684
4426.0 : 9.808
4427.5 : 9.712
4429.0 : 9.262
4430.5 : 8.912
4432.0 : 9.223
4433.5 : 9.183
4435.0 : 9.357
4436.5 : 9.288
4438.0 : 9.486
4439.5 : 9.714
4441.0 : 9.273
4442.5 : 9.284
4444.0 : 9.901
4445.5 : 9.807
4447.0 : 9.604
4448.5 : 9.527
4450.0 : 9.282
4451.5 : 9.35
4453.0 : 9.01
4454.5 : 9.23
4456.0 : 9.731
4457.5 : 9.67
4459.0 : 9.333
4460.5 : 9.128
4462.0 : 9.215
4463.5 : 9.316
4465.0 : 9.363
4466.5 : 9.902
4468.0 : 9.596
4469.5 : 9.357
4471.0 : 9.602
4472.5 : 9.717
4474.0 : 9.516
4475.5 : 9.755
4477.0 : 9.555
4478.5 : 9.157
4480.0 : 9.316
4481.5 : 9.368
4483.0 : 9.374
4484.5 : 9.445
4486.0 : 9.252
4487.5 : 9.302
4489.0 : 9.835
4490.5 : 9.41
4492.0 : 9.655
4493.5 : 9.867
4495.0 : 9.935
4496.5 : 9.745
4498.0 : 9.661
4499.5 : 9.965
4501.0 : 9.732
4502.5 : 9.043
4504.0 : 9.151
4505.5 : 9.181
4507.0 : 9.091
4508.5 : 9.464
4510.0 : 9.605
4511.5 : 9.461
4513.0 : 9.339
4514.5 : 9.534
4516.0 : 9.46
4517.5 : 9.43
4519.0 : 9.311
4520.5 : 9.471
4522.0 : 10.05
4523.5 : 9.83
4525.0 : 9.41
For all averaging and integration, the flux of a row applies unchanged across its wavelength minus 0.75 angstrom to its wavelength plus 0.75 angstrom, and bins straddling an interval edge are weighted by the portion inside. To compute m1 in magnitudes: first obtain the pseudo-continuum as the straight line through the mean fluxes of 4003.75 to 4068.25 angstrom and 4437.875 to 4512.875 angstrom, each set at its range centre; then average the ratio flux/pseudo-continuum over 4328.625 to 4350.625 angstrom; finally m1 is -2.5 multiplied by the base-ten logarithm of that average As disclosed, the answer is 0.08 mag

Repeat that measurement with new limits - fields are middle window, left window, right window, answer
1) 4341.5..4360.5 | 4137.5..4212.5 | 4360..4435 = 0.11 mag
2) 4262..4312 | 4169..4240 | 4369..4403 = 0.04 mag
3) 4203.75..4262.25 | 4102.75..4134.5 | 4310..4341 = 0.03 mag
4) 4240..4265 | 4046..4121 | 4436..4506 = 0.08 mag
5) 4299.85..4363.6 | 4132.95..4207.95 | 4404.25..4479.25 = 0.06 mag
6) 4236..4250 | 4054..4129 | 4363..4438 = 0.07 mag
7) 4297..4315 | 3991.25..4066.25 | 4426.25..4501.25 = 0.06 mag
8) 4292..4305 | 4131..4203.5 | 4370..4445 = 0.05 mag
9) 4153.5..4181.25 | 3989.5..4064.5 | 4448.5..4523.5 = 0.05 mag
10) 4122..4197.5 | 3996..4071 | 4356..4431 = 0.04 mag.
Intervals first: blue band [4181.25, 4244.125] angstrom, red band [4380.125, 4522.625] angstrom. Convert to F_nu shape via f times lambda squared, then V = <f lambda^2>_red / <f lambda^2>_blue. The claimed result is 1.08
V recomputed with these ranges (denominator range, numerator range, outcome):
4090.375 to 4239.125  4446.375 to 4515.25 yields 1.08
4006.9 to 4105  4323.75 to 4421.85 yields 0.99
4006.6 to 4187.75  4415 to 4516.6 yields 1.05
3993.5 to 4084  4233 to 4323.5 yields 0.96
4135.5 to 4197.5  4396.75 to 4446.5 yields 1.05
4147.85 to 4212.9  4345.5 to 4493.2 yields 1.04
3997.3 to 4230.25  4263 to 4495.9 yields 1.01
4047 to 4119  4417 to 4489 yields 1.04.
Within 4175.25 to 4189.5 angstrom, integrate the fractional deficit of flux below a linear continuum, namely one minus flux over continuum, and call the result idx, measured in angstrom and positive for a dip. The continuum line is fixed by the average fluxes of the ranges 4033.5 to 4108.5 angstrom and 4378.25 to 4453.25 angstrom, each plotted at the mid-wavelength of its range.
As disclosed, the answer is 0.5 angstrom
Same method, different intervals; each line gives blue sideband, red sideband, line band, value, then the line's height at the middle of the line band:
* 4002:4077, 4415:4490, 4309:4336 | 1.2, 9.96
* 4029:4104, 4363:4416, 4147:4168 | 0.7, 10.6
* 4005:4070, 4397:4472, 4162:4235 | 3.1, 10.4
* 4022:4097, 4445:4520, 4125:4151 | 1.0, 10.7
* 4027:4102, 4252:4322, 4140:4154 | 0.3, 10.4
